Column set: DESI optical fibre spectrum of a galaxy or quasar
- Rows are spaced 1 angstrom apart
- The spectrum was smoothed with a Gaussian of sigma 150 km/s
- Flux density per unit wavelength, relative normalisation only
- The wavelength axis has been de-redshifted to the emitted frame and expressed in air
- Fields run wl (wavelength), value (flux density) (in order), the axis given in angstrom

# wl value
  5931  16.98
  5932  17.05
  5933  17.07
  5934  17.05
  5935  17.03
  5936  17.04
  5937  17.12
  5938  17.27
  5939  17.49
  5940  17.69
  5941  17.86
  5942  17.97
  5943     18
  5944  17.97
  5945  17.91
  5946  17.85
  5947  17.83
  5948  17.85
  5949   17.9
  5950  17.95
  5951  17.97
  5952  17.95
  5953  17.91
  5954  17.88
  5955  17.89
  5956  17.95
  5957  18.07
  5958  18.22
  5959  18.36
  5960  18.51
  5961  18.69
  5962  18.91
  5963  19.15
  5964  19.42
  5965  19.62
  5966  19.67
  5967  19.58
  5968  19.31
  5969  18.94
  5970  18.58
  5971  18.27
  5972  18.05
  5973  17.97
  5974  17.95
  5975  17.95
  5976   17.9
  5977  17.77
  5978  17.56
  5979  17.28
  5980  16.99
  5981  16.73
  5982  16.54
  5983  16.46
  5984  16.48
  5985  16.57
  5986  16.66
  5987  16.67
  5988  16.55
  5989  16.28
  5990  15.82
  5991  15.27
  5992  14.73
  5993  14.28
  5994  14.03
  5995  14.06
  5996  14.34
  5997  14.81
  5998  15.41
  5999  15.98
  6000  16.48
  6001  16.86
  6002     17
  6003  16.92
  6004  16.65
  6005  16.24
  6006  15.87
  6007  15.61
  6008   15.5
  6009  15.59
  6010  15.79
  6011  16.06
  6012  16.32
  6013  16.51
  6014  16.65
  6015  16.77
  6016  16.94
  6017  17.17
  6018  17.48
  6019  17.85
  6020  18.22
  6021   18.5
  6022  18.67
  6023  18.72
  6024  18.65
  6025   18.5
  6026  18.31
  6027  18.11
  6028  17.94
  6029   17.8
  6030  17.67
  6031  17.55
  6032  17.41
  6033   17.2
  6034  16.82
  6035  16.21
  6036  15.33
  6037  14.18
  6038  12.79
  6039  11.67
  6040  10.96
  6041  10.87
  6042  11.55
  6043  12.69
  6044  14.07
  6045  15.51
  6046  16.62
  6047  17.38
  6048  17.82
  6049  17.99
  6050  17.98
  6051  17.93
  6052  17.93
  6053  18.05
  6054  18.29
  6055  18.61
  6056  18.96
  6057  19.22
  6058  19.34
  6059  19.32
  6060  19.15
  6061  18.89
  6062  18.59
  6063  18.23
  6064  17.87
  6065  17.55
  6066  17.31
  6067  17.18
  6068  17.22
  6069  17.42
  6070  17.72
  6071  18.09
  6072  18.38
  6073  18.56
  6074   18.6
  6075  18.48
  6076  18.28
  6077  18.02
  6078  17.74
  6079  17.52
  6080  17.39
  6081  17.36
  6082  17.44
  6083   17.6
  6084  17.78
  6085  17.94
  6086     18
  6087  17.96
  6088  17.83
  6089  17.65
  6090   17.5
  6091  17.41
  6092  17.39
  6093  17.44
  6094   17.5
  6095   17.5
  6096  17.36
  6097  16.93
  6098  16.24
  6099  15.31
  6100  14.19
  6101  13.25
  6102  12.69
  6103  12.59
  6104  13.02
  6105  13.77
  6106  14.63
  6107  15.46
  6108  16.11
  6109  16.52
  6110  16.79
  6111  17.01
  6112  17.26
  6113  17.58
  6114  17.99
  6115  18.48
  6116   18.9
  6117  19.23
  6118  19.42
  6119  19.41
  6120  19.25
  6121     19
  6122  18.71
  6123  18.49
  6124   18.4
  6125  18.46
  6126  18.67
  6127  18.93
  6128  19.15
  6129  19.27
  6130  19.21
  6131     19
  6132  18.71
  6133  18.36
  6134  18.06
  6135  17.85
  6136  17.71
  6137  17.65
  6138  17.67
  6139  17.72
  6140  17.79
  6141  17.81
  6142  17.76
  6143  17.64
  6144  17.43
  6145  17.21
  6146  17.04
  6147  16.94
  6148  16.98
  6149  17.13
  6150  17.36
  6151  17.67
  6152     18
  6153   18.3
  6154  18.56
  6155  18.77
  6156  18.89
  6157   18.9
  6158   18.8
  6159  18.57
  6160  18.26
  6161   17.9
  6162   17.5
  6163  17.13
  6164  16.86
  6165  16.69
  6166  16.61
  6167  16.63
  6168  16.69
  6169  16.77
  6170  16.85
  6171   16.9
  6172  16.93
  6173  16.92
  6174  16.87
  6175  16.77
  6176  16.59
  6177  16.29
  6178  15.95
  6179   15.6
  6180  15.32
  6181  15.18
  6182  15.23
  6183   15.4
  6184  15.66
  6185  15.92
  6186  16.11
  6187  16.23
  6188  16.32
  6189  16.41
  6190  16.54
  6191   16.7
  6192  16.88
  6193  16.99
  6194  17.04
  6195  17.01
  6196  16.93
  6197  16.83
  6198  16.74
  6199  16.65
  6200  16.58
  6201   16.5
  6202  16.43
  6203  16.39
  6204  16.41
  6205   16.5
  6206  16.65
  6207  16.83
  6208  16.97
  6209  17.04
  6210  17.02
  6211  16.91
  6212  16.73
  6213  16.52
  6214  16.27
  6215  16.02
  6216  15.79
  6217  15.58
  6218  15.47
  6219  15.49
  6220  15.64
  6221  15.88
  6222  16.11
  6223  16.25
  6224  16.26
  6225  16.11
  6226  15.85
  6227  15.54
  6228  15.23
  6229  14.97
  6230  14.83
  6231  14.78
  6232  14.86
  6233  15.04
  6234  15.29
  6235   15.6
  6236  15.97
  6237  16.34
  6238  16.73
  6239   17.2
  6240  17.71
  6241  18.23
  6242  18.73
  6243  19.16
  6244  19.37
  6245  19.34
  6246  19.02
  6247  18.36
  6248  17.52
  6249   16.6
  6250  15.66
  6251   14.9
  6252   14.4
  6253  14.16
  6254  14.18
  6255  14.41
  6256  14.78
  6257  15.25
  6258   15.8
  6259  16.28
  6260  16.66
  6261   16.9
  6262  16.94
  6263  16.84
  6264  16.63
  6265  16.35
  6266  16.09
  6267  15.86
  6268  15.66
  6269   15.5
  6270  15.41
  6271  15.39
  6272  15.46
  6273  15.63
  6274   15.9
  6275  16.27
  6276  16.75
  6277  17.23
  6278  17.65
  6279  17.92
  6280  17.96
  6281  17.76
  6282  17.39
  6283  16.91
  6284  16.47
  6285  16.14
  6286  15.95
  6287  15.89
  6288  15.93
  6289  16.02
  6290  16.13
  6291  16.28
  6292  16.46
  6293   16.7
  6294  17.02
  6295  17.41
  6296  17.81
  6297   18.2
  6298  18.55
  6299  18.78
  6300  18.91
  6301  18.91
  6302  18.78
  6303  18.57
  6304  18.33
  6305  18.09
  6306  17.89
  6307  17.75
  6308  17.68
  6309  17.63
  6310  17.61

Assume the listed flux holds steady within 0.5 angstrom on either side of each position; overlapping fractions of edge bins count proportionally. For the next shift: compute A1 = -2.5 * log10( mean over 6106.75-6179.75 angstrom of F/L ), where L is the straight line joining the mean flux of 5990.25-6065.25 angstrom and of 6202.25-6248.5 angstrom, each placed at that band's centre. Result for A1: -0.07 mag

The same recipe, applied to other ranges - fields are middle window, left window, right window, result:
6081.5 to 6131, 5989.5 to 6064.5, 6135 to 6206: -0.028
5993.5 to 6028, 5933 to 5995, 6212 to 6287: 0.042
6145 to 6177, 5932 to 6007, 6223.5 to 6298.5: -0.044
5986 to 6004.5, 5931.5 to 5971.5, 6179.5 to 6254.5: 0.138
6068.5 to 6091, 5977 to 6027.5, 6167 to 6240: -0.091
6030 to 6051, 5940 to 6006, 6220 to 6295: 0.124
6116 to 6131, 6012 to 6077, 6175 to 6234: -0.141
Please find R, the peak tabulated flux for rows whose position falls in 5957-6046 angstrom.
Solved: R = 19.67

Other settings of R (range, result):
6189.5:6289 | 19.37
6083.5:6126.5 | 19.42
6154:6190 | 18.9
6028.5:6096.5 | 19.34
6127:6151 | 19.27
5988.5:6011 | 17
